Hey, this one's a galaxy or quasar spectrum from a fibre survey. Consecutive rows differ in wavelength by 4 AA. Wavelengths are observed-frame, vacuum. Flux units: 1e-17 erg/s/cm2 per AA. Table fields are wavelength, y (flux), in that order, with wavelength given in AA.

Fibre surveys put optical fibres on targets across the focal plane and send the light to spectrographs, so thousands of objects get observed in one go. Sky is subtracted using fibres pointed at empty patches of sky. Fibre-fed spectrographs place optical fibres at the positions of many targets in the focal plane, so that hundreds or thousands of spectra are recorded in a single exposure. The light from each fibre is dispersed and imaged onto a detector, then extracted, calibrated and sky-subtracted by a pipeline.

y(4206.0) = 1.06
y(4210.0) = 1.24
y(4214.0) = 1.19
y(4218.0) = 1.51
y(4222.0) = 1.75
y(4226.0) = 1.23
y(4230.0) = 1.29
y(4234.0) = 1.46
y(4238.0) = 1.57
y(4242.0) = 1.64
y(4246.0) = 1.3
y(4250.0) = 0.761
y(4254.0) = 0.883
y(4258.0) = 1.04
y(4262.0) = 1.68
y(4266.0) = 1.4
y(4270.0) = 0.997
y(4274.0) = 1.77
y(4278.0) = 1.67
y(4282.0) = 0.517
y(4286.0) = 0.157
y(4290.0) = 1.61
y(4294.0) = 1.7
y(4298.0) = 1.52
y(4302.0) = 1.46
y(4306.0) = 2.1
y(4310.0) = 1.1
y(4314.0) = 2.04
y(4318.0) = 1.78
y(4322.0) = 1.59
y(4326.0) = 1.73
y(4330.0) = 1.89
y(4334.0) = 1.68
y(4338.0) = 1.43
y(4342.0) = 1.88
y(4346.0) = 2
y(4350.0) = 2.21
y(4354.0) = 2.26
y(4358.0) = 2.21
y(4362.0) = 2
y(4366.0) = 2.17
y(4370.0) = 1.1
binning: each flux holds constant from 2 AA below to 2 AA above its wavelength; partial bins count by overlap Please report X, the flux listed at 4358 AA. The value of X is 2.21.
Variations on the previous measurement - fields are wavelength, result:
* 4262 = 1.68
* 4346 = 2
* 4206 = 1.06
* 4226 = 1.23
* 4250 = 0.761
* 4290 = 1.61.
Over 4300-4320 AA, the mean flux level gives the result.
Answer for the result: 1.7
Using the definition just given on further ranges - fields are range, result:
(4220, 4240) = 1.46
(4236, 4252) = 1.32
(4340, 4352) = 2.03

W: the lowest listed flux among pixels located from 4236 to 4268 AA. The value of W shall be 0.761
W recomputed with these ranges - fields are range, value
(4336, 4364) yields 1.43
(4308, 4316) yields 1.1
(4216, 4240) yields 1.23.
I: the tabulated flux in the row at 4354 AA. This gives 2.26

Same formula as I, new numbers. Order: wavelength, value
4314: 2.04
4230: 1.29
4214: 1.19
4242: 1.64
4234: 1.46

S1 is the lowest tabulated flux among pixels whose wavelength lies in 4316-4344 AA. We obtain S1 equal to 1.43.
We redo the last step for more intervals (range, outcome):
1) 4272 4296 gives 0.157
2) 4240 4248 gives 1.3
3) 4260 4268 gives 1.4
